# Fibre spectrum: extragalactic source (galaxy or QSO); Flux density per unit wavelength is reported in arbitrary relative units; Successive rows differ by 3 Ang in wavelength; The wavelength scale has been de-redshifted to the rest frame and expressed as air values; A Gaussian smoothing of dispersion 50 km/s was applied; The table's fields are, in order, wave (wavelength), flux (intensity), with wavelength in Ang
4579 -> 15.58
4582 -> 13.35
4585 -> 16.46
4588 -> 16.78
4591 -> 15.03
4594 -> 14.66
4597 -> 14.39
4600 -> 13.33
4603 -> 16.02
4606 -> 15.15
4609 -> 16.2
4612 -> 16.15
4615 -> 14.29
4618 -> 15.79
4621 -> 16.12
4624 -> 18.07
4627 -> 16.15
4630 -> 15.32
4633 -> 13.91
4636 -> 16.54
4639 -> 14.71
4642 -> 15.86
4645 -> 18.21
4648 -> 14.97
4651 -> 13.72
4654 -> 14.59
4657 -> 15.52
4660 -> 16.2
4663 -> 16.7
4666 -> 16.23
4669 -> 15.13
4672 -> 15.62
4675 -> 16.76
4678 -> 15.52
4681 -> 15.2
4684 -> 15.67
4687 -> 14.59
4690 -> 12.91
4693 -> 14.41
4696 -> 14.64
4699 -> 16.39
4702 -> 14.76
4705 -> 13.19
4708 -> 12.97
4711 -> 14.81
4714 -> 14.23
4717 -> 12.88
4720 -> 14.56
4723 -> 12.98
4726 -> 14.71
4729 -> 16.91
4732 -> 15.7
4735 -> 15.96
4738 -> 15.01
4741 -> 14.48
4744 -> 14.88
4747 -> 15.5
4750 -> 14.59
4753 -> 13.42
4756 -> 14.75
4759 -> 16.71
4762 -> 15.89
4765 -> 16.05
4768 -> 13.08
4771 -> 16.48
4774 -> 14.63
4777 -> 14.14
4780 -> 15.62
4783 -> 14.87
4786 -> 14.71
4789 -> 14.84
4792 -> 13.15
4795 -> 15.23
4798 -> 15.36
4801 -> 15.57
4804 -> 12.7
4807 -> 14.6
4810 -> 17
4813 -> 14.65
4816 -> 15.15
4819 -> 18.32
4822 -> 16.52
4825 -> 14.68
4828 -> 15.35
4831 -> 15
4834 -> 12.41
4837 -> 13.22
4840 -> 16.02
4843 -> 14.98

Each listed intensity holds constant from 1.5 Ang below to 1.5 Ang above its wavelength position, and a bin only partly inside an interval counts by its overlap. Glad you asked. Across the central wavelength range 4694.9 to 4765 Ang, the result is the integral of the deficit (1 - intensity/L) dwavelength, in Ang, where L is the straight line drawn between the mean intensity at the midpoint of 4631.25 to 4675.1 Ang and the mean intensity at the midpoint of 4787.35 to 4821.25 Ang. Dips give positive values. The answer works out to 2.6 Ang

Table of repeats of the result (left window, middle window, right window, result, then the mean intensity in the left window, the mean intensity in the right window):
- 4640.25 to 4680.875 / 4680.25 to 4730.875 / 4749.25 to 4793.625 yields 3.1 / 15.7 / 14.9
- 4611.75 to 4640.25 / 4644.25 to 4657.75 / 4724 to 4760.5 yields 0.3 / 15.7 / 15.2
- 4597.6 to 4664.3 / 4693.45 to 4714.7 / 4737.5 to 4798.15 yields 1.1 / 15.6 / 14.9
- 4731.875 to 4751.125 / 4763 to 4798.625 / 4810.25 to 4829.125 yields 1.5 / 15.1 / 15.9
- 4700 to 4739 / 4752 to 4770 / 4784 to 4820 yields -0.3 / 14.5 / 15.1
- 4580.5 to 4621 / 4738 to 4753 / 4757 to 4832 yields 0.5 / 15.2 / 15.2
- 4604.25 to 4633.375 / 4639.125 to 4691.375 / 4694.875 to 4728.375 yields -1.6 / 15.8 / 14.3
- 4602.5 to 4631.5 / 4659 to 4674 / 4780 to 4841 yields -0.3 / 15.9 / 15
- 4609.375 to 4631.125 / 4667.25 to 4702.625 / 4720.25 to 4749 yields 0.8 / 16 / 15.1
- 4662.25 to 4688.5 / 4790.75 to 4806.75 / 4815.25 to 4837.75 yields 0.8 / 15.7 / 15.1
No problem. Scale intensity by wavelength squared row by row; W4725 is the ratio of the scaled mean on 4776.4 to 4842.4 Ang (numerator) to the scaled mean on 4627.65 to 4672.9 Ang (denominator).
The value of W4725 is 1.03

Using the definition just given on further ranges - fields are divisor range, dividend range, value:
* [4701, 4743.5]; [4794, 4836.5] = 1.08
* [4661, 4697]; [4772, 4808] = 1.00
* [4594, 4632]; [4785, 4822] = 1.06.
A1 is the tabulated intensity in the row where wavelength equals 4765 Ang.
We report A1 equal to 16.05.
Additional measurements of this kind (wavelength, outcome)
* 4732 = 15.7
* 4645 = 18.21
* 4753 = 13.42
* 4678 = 15.52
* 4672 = 15.62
